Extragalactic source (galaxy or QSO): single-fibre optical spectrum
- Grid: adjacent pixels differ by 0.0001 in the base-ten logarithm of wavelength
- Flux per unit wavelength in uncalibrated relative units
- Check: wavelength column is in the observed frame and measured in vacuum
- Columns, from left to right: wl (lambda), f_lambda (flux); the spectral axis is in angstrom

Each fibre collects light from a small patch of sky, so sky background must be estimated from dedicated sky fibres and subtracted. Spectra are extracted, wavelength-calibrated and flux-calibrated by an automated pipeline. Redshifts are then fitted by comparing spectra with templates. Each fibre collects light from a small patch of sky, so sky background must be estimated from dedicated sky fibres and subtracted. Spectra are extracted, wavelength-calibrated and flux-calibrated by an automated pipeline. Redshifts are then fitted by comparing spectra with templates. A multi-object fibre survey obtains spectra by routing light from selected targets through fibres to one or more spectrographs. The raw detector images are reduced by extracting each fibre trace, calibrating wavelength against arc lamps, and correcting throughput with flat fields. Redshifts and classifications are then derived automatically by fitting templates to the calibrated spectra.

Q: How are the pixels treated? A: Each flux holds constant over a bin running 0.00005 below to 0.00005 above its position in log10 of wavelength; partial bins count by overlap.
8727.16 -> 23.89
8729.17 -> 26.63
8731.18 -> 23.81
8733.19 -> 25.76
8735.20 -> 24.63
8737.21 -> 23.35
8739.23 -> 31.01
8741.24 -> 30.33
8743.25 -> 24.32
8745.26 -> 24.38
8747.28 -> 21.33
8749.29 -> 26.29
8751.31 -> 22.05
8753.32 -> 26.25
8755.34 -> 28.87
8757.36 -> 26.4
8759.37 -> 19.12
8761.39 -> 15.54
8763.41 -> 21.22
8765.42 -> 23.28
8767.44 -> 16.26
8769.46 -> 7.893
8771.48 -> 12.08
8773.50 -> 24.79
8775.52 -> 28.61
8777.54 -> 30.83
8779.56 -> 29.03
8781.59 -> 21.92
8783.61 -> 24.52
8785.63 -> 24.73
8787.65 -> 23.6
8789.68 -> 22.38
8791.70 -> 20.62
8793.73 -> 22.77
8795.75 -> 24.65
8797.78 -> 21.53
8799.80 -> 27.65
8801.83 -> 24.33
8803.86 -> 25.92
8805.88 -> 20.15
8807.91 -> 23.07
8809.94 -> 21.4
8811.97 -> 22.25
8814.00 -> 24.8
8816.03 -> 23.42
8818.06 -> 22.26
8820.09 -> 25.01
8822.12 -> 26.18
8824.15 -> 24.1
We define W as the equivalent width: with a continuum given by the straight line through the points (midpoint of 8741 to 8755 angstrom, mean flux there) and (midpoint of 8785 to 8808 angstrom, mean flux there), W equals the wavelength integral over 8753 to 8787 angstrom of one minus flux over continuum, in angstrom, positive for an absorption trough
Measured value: 2.6 angstrom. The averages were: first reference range 24.9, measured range 22.4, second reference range 23.4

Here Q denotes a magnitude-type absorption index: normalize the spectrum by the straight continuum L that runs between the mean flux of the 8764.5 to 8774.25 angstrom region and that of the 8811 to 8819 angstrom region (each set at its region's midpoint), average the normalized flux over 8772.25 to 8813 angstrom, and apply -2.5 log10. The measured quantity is -0.22 mag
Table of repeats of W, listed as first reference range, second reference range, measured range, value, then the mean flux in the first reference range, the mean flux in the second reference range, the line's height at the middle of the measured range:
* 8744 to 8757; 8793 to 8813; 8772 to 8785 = -1.03 angstrom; 24.9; 23.4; 24.1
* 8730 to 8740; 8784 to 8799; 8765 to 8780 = 1.63 angstrom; 25.6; 23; 23.9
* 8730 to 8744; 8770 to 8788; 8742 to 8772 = 4.78 angstrom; 26.2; 24.1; 25.2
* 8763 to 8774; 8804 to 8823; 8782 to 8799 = -2.59 angstrom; 17.1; 23.3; 20.1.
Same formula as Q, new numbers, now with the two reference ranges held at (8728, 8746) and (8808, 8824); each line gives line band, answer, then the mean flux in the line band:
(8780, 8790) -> 0.034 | 23.8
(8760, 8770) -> 0.405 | 17.3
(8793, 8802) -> -0.002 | 24.2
